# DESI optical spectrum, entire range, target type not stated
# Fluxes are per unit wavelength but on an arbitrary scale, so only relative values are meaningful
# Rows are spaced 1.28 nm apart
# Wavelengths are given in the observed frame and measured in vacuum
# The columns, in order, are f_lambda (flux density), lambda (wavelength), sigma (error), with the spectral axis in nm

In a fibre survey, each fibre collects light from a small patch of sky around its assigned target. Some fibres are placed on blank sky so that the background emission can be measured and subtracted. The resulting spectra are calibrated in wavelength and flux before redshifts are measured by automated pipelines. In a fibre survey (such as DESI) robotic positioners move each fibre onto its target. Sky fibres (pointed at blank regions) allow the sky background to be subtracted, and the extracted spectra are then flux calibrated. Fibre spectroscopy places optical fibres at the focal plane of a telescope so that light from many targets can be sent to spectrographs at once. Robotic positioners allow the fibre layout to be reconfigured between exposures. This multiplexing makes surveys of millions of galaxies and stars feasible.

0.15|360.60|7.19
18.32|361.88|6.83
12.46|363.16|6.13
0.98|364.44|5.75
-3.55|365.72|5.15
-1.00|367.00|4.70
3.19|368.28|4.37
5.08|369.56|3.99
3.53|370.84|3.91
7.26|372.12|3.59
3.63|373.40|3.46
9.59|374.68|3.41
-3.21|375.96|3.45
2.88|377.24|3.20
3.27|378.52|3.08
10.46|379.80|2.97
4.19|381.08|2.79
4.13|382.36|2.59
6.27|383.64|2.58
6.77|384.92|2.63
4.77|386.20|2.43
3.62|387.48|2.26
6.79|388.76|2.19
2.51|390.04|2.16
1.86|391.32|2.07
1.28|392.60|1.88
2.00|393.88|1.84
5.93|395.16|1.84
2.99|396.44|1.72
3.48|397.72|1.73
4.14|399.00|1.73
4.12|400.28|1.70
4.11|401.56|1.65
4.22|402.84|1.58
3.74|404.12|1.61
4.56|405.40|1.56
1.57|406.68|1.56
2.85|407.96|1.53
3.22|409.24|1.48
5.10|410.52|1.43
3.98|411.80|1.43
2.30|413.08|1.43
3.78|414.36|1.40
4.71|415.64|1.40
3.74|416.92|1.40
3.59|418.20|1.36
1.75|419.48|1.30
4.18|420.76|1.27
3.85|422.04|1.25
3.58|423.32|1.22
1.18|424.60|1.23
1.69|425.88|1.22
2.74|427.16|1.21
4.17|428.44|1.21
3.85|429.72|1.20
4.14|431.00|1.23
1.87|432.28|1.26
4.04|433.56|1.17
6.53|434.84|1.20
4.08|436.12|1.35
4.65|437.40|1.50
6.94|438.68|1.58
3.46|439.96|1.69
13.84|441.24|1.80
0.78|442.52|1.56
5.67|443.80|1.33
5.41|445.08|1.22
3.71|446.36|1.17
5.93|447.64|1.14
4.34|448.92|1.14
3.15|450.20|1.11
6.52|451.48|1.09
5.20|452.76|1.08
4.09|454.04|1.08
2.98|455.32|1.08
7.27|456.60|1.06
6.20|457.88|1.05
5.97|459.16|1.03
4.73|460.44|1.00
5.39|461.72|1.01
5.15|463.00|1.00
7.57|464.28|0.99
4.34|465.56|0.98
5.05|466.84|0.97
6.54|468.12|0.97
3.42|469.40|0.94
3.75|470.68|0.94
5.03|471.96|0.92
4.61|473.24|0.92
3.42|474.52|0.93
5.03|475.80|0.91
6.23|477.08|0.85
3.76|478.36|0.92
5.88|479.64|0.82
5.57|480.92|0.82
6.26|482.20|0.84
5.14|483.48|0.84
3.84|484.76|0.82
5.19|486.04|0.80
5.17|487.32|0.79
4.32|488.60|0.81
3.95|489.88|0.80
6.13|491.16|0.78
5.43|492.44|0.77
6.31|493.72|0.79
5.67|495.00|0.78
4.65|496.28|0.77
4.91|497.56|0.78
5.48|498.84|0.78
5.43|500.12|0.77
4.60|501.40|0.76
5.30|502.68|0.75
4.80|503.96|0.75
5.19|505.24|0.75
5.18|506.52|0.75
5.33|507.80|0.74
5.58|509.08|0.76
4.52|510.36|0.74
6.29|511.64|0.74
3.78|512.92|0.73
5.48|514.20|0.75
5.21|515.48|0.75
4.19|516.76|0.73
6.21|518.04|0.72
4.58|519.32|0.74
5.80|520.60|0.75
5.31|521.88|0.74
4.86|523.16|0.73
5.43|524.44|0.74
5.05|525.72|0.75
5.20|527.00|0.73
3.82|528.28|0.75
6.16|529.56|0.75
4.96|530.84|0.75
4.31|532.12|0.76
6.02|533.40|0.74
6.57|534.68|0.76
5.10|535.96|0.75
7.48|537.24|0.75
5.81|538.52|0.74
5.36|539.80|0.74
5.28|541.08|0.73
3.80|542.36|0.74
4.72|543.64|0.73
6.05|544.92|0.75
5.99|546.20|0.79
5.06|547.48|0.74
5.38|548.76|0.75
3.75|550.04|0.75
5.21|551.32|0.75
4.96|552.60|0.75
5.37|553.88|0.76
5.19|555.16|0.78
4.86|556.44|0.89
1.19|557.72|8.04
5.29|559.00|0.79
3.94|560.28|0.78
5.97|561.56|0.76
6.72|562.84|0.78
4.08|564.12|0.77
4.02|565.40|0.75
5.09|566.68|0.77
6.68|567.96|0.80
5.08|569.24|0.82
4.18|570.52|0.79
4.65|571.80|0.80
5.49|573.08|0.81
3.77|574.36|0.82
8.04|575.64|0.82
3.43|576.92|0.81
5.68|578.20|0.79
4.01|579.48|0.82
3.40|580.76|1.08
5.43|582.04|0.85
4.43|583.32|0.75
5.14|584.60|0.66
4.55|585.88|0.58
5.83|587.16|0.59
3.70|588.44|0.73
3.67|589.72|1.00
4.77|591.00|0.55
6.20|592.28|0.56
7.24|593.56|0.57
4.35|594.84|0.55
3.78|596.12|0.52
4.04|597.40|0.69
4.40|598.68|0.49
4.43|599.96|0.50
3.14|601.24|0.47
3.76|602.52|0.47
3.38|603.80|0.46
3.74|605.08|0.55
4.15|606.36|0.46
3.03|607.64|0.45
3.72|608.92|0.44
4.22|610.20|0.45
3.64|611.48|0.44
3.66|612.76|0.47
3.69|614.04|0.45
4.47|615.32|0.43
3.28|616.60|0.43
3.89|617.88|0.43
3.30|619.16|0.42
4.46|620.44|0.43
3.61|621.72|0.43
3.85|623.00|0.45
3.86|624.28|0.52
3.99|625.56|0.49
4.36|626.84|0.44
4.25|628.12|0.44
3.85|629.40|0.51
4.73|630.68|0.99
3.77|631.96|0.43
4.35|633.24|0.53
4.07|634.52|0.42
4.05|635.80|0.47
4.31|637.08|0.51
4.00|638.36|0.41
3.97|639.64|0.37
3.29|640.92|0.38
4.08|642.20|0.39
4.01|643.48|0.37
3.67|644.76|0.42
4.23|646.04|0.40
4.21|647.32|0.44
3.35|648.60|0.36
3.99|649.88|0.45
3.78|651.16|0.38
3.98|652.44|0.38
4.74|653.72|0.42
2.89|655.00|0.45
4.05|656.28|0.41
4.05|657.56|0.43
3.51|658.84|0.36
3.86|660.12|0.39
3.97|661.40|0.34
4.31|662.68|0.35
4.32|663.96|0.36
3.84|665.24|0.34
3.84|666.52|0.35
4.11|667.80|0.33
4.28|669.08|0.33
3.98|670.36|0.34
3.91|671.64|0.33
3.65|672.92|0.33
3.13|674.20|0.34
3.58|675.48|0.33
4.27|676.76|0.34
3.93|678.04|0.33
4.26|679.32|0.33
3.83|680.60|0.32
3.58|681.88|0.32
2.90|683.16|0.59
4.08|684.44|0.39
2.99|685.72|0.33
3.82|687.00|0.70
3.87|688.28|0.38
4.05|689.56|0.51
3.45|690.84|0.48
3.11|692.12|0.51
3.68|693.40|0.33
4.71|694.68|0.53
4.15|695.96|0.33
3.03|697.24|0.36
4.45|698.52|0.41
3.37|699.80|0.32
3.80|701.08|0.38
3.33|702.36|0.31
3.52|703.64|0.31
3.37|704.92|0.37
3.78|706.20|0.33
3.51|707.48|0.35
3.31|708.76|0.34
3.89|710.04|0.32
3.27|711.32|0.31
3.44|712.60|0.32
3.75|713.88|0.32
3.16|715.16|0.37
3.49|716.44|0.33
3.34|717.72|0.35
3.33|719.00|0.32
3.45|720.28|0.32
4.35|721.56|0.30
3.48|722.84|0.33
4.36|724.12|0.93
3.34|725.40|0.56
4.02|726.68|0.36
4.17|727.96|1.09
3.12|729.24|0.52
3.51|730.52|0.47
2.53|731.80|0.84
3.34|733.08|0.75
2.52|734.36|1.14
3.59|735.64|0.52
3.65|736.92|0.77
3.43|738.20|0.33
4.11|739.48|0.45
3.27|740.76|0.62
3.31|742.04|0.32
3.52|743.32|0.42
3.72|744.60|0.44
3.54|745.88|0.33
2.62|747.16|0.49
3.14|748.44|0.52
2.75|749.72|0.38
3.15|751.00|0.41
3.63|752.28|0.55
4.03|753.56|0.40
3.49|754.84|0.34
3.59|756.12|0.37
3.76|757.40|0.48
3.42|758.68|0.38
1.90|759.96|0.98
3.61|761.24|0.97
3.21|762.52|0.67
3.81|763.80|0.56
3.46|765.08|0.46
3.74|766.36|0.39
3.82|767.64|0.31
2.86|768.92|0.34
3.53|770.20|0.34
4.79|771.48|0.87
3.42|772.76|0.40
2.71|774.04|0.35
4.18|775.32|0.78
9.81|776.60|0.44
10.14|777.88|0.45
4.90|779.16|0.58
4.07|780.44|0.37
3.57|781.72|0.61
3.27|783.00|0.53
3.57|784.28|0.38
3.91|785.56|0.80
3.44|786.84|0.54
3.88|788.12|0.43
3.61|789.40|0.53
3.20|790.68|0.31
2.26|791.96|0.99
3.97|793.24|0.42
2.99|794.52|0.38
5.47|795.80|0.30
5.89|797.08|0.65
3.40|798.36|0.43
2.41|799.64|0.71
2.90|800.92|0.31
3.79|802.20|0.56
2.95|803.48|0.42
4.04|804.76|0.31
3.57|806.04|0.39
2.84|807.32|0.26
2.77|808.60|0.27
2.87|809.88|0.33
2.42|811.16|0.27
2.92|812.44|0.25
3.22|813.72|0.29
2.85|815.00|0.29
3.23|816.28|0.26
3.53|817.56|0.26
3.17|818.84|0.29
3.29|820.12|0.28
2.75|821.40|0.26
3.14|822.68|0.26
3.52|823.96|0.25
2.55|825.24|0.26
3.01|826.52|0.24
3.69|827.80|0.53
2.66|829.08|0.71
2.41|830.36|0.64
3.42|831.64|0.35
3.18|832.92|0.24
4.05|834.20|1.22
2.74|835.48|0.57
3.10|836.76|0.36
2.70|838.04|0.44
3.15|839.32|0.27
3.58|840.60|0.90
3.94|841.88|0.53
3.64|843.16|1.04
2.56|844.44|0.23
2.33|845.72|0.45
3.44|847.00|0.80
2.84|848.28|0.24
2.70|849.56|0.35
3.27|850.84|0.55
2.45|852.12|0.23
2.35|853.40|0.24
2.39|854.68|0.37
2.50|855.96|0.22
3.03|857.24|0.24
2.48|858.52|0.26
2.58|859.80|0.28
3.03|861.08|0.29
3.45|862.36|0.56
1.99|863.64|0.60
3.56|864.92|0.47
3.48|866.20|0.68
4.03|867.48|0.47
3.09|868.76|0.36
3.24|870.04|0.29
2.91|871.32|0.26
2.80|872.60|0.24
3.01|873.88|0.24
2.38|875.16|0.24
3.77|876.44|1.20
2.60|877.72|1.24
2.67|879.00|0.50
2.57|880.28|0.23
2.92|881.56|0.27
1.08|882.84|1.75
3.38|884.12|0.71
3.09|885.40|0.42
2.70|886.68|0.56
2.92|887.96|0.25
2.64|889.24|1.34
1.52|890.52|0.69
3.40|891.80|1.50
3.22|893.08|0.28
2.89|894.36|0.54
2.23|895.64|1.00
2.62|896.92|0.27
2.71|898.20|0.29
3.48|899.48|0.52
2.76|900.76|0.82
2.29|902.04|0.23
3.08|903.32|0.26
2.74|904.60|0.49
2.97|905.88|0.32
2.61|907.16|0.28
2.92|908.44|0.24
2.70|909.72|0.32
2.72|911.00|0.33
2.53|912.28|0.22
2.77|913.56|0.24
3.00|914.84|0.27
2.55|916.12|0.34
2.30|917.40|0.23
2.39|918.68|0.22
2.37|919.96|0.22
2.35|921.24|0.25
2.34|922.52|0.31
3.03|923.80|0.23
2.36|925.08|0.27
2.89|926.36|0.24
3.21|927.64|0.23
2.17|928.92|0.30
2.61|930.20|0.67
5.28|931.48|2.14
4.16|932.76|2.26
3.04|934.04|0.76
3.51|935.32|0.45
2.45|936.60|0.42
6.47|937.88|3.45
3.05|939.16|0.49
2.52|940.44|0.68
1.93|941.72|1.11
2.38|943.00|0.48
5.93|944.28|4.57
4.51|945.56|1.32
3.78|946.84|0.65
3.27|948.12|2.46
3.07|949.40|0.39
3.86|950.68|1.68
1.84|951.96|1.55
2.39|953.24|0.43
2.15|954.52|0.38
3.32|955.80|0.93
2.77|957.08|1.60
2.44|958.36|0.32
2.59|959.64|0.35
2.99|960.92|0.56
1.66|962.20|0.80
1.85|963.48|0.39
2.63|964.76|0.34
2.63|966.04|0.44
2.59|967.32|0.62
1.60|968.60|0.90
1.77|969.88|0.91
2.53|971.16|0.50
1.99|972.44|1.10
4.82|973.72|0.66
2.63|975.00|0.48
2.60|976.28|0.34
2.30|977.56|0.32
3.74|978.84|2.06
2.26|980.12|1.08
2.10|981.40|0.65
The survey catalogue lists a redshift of 0.18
